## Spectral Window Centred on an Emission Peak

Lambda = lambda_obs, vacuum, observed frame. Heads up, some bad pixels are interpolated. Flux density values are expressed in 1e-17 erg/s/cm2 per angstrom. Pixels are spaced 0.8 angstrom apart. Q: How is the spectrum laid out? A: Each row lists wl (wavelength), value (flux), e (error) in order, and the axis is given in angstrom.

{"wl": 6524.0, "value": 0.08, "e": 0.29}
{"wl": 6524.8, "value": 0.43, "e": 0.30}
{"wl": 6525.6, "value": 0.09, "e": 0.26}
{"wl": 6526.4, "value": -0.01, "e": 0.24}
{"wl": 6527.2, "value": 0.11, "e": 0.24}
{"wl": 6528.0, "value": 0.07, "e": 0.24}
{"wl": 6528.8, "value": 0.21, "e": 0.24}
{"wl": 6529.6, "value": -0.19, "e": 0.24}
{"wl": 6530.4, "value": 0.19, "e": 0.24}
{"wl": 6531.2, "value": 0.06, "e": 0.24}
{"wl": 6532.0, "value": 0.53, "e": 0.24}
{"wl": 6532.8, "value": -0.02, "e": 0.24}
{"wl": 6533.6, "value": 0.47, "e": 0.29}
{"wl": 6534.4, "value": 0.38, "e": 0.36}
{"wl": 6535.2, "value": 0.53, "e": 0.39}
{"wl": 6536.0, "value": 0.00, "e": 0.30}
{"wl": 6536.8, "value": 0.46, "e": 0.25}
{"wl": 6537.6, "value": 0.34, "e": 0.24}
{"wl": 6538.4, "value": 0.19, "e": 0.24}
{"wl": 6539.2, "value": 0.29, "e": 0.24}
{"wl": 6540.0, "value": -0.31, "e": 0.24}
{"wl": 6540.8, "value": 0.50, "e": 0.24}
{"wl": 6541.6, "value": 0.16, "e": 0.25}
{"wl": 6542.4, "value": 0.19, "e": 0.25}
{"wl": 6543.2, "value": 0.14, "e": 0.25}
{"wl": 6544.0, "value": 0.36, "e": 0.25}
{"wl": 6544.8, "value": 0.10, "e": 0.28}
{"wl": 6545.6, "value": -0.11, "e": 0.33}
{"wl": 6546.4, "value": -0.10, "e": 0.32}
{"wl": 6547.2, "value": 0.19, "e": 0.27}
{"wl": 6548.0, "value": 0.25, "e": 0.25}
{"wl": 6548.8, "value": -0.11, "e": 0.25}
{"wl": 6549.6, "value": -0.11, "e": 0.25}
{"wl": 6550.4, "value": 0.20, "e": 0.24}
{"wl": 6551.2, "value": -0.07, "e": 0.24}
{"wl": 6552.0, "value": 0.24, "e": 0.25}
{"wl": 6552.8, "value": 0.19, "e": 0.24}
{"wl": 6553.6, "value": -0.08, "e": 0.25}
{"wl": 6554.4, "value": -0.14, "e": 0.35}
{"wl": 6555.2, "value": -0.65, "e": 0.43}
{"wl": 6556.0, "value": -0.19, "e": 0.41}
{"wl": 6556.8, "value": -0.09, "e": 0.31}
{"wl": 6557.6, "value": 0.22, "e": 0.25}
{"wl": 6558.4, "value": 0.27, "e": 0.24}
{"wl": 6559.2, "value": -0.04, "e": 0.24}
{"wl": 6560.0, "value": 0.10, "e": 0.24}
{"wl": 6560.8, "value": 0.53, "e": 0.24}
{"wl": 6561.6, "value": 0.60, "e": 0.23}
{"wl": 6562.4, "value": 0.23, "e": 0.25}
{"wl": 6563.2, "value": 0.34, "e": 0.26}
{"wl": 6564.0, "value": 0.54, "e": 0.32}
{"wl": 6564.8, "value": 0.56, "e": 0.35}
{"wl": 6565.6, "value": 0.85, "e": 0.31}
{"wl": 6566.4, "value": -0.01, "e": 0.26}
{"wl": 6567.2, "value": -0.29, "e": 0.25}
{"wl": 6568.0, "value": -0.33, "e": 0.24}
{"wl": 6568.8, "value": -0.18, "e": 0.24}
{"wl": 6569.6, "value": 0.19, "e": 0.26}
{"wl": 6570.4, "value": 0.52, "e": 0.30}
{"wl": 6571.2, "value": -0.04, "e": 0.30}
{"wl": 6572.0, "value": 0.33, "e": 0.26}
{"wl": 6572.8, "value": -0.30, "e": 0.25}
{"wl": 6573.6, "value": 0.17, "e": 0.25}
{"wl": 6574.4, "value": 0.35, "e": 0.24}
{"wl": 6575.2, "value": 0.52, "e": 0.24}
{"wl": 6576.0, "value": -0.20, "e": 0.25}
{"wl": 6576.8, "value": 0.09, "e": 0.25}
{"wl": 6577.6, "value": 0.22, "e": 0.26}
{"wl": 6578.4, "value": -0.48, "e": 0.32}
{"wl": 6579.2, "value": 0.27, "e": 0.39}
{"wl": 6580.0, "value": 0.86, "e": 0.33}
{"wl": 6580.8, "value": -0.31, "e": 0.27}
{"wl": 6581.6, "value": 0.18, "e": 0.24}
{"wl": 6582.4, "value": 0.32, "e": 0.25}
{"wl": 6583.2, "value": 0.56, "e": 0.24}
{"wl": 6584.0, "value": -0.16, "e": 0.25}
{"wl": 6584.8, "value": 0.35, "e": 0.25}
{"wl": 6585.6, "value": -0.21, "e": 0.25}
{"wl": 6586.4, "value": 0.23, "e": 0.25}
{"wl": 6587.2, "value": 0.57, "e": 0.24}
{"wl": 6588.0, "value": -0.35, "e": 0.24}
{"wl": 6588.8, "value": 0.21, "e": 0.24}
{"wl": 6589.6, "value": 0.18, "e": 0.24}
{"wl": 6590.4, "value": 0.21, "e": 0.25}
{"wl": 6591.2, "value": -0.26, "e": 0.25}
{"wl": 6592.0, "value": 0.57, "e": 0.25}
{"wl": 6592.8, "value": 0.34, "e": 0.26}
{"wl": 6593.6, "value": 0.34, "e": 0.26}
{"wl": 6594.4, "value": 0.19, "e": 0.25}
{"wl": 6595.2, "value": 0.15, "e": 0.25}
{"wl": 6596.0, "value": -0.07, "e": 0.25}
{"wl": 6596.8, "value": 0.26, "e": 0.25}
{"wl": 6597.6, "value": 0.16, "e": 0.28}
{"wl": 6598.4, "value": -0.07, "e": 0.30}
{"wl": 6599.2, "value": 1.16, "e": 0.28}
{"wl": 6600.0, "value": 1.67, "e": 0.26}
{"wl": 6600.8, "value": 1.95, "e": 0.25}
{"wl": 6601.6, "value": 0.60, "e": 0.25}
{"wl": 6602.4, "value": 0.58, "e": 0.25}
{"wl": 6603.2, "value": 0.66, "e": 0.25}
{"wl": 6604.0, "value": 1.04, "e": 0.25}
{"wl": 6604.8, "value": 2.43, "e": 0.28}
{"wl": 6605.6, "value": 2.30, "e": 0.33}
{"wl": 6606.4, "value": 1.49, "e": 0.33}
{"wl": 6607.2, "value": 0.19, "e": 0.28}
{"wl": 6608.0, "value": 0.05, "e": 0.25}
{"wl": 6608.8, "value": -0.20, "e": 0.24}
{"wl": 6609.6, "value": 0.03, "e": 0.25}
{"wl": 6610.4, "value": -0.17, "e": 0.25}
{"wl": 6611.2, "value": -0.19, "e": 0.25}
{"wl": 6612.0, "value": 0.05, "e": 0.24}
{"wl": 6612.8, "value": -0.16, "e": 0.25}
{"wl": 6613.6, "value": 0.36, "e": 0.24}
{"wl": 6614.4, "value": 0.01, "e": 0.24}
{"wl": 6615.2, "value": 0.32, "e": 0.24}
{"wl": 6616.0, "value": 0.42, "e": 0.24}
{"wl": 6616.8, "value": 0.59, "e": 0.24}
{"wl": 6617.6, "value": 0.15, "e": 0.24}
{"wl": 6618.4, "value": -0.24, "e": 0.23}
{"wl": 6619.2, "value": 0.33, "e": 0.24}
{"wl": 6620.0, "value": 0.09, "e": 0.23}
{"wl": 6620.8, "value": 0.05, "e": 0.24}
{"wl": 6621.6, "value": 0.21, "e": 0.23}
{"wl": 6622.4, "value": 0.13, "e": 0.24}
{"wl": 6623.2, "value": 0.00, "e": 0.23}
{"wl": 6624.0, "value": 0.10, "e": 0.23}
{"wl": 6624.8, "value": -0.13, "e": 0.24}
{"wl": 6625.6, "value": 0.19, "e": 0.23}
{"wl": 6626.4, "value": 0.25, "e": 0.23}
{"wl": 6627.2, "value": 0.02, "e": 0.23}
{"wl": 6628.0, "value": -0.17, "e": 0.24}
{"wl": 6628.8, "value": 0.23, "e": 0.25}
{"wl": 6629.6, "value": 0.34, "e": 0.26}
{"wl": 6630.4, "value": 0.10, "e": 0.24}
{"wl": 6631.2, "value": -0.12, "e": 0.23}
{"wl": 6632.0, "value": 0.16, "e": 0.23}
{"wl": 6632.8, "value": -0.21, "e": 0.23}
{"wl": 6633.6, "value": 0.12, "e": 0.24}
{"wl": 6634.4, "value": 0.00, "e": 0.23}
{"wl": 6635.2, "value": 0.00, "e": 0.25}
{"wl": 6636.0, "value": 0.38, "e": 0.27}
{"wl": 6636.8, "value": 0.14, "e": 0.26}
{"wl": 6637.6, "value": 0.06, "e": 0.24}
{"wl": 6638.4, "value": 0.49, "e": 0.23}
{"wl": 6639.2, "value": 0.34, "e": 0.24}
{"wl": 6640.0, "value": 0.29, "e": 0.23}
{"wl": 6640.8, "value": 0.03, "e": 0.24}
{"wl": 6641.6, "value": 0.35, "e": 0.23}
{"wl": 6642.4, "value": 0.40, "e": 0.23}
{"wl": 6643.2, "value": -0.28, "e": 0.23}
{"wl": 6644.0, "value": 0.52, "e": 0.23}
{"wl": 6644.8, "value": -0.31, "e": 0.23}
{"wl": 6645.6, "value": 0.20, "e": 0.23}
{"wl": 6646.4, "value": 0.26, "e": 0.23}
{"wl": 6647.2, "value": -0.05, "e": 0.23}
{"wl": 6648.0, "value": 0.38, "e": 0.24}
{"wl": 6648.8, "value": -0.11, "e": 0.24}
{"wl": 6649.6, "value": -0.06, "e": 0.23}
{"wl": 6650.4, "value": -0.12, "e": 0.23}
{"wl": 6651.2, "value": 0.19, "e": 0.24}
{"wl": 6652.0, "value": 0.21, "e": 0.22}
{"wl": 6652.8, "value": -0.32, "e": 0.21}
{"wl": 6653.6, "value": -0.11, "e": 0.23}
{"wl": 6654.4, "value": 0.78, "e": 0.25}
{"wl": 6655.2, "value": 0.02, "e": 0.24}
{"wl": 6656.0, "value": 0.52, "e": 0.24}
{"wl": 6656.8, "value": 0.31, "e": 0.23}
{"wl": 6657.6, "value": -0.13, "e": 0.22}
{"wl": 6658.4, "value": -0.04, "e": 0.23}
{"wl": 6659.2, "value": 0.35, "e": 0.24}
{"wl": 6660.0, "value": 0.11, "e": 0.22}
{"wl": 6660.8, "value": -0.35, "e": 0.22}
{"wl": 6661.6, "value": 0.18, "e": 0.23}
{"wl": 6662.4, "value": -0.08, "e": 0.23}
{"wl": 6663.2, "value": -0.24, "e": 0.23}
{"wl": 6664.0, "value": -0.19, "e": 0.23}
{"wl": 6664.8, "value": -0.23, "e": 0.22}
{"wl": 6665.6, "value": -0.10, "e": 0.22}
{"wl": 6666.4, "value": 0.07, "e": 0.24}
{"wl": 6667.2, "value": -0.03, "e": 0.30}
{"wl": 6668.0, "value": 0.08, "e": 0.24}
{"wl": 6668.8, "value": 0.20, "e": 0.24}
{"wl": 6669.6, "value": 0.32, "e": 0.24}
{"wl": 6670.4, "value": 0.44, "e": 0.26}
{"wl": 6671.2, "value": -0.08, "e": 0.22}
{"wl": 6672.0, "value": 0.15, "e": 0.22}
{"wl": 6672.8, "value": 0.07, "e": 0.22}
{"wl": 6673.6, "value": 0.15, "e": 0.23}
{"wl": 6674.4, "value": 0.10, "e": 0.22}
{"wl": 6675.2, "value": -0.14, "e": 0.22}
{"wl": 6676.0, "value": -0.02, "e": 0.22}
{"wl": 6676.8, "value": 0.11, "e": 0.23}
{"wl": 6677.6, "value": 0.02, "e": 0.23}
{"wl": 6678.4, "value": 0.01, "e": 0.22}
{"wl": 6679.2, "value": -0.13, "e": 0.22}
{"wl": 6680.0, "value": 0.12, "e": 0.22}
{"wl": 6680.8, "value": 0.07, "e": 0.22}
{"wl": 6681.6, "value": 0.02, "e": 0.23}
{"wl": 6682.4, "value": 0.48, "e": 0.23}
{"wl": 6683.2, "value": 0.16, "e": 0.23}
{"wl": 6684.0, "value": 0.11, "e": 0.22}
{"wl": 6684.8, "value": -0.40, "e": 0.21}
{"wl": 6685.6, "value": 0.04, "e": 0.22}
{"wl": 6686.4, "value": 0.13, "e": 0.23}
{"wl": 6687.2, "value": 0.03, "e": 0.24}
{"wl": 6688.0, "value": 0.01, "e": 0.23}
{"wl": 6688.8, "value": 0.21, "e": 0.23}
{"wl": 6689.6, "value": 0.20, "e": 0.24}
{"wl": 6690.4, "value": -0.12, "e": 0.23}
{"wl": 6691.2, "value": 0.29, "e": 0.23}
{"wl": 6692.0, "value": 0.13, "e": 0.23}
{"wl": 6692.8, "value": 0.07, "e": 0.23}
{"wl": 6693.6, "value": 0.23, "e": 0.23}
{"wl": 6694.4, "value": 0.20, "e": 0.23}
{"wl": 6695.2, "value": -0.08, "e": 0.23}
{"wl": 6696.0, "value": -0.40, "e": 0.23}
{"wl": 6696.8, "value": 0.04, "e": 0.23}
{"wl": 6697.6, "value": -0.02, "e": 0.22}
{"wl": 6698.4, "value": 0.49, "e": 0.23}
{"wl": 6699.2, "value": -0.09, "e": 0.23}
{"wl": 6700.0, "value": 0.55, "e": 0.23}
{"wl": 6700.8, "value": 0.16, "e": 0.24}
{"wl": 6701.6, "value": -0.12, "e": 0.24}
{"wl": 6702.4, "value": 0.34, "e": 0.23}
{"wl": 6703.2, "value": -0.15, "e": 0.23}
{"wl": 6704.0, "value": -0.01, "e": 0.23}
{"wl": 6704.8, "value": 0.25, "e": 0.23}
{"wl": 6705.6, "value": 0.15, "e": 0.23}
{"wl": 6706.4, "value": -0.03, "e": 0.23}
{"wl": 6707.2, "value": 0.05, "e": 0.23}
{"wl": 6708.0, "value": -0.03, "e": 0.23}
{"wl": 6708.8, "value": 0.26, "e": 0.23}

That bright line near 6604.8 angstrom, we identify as [O II] 3727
